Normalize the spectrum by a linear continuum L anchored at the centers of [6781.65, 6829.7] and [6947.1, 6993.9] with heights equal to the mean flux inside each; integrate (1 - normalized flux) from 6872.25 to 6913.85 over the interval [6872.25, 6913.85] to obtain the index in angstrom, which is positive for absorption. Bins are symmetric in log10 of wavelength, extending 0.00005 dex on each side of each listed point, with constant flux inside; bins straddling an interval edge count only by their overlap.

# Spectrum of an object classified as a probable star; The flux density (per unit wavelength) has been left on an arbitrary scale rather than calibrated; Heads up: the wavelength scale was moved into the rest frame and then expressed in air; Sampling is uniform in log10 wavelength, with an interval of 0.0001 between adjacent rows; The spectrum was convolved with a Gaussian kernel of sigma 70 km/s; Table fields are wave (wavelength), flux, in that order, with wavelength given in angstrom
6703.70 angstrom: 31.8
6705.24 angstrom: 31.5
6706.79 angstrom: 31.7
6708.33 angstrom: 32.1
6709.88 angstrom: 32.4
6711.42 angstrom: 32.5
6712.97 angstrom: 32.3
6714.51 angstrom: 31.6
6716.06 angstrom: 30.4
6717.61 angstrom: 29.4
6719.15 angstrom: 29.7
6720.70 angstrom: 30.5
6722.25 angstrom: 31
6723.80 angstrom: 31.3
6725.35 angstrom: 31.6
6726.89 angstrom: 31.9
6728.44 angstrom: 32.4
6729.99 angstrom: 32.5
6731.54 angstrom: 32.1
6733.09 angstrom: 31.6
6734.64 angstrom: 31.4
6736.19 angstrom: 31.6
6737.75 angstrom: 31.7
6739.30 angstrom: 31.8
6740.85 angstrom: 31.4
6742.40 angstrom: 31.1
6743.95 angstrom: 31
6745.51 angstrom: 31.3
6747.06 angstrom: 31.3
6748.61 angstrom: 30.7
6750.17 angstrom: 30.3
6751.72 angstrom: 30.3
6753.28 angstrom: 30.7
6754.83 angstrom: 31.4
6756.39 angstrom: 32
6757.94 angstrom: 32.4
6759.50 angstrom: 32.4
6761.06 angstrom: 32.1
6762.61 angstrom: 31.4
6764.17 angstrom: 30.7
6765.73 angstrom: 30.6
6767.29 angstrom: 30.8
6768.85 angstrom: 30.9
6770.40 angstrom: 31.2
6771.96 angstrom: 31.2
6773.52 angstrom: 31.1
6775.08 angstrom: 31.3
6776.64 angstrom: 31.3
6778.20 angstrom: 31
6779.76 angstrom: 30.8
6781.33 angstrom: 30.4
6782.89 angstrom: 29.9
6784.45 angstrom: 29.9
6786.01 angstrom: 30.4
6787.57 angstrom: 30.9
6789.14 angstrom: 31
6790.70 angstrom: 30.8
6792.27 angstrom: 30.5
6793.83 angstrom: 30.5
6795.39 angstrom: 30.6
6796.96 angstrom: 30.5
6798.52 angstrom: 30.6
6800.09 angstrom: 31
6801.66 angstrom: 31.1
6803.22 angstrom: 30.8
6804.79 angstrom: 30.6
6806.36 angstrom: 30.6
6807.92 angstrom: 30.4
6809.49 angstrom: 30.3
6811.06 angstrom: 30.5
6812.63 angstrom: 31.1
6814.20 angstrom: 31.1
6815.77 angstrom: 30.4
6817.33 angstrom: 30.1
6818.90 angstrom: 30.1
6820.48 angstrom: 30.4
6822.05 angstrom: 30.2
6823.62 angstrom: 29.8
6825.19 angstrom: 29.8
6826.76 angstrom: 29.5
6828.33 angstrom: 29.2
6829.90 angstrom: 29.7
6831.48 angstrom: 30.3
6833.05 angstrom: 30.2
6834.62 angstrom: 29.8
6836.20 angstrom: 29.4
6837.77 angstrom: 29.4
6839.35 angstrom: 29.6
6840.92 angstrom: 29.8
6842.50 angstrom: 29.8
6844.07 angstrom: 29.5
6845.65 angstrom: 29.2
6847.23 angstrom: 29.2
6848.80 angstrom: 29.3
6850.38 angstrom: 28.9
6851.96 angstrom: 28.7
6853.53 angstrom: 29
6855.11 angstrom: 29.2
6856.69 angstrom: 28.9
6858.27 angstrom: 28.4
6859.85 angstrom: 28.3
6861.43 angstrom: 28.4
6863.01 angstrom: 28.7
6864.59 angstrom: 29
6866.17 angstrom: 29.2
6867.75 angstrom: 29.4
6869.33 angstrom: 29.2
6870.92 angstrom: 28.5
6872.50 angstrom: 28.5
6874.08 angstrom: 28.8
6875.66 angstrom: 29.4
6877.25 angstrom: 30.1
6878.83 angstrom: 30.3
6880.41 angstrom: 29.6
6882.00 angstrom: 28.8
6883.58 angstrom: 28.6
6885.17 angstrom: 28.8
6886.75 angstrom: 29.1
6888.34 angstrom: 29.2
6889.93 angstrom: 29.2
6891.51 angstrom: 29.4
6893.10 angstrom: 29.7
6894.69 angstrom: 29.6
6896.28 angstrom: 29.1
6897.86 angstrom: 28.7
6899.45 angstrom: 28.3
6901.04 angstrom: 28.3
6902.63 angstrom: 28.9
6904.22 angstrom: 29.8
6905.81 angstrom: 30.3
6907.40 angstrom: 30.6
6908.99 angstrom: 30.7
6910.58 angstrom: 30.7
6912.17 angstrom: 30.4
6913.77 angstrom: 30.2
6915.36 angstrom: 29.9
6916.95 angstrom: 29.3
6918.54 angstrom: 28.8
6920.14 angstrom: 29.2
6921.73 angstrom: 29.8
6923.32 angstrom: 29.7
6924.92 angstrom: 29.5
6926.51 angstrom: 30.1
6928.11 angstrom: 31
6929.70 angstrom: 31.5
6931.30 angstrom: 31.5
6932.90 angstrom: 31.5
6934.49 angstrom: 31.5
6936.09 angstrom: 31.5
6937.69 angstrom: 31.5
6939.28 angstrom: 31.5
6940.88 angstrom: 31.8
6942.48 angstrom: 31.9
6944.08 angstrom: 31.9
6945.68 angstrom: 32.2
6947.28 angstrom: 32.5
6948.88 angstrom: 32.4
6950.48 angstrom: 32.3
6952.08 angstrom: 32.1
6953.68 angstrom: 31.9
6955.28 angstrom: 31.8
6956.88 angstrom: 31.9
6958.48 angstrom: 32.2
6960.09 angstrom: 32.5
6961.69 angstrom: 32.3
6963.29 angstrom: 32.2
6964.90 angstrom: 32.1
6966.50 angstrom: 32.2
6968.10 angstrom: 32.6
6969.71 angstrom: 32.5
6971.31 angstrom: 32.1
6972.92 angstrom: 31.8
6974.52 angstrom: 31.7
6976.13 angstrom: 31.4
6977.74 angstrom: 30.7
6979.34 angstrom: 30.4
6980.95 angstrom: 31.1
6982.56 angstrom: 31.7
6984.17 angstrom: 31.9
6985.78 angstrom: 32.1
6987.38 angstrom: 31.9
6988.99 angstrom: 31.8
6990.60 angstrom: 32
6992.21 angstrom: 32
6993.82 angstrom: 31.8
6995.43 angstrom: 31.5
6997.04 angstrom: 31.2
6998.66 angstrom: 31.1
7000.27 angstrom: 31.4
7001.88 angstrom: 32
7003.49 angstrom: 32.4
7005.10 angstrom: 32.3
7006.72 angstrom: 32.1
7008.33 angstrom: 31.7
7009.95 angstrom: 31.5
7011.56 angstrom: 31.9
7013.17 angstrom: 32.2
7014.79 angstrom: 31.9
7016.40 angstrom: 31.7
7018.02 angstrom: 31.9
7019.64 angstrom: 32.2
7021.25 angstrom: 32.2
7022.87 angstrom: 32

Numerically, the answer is 2.36 angstrom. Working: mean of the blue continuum 30.4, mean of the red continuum 31.9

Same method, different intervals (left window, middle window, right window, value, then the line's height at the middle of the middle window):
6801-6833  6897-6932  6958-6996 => 1.5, 31.2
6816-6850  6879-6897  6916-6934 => 0.5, 30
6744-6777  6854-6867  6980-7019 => 1.1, 31.4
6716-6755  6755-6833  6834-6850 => -1.2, 30.2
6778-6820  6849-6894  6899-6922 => 1.4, 30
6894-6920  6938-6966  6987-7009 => -1.3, 30.7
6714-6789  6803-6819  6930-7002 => 0.4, 31.3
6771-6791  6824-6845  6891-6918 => 0.4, 30.3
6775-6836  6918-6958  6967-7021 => 0.1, 31.4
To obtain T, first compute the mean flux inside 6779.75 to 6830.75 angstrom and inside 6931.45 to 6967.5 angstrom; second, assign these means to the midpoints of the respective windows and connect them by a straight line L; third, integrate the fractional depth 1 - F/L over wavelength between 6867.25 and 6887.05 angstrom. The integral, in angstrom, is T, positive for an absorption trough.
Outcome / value 1.3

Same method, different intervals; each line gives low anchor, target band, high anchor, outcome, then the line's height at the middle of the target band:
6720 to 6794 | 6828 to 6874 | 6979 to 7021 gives 3.3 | 31.4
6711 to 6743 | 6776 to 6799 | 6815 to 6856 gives -0.1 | 30.4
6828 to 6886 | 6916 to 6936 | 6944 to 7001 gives 0.3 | 30.8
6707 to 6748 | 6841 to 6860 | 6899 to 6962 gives 1.2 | 31.1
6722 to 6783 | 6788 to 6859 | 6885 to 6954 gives 2.1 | 30.9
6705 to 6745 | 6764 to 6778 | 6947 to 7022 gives 0.2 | 31.5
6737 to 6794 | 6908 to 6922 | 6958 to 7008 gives 0.7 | 31.6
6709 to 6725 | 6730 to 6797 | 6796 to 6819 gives -0.5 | 30.9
